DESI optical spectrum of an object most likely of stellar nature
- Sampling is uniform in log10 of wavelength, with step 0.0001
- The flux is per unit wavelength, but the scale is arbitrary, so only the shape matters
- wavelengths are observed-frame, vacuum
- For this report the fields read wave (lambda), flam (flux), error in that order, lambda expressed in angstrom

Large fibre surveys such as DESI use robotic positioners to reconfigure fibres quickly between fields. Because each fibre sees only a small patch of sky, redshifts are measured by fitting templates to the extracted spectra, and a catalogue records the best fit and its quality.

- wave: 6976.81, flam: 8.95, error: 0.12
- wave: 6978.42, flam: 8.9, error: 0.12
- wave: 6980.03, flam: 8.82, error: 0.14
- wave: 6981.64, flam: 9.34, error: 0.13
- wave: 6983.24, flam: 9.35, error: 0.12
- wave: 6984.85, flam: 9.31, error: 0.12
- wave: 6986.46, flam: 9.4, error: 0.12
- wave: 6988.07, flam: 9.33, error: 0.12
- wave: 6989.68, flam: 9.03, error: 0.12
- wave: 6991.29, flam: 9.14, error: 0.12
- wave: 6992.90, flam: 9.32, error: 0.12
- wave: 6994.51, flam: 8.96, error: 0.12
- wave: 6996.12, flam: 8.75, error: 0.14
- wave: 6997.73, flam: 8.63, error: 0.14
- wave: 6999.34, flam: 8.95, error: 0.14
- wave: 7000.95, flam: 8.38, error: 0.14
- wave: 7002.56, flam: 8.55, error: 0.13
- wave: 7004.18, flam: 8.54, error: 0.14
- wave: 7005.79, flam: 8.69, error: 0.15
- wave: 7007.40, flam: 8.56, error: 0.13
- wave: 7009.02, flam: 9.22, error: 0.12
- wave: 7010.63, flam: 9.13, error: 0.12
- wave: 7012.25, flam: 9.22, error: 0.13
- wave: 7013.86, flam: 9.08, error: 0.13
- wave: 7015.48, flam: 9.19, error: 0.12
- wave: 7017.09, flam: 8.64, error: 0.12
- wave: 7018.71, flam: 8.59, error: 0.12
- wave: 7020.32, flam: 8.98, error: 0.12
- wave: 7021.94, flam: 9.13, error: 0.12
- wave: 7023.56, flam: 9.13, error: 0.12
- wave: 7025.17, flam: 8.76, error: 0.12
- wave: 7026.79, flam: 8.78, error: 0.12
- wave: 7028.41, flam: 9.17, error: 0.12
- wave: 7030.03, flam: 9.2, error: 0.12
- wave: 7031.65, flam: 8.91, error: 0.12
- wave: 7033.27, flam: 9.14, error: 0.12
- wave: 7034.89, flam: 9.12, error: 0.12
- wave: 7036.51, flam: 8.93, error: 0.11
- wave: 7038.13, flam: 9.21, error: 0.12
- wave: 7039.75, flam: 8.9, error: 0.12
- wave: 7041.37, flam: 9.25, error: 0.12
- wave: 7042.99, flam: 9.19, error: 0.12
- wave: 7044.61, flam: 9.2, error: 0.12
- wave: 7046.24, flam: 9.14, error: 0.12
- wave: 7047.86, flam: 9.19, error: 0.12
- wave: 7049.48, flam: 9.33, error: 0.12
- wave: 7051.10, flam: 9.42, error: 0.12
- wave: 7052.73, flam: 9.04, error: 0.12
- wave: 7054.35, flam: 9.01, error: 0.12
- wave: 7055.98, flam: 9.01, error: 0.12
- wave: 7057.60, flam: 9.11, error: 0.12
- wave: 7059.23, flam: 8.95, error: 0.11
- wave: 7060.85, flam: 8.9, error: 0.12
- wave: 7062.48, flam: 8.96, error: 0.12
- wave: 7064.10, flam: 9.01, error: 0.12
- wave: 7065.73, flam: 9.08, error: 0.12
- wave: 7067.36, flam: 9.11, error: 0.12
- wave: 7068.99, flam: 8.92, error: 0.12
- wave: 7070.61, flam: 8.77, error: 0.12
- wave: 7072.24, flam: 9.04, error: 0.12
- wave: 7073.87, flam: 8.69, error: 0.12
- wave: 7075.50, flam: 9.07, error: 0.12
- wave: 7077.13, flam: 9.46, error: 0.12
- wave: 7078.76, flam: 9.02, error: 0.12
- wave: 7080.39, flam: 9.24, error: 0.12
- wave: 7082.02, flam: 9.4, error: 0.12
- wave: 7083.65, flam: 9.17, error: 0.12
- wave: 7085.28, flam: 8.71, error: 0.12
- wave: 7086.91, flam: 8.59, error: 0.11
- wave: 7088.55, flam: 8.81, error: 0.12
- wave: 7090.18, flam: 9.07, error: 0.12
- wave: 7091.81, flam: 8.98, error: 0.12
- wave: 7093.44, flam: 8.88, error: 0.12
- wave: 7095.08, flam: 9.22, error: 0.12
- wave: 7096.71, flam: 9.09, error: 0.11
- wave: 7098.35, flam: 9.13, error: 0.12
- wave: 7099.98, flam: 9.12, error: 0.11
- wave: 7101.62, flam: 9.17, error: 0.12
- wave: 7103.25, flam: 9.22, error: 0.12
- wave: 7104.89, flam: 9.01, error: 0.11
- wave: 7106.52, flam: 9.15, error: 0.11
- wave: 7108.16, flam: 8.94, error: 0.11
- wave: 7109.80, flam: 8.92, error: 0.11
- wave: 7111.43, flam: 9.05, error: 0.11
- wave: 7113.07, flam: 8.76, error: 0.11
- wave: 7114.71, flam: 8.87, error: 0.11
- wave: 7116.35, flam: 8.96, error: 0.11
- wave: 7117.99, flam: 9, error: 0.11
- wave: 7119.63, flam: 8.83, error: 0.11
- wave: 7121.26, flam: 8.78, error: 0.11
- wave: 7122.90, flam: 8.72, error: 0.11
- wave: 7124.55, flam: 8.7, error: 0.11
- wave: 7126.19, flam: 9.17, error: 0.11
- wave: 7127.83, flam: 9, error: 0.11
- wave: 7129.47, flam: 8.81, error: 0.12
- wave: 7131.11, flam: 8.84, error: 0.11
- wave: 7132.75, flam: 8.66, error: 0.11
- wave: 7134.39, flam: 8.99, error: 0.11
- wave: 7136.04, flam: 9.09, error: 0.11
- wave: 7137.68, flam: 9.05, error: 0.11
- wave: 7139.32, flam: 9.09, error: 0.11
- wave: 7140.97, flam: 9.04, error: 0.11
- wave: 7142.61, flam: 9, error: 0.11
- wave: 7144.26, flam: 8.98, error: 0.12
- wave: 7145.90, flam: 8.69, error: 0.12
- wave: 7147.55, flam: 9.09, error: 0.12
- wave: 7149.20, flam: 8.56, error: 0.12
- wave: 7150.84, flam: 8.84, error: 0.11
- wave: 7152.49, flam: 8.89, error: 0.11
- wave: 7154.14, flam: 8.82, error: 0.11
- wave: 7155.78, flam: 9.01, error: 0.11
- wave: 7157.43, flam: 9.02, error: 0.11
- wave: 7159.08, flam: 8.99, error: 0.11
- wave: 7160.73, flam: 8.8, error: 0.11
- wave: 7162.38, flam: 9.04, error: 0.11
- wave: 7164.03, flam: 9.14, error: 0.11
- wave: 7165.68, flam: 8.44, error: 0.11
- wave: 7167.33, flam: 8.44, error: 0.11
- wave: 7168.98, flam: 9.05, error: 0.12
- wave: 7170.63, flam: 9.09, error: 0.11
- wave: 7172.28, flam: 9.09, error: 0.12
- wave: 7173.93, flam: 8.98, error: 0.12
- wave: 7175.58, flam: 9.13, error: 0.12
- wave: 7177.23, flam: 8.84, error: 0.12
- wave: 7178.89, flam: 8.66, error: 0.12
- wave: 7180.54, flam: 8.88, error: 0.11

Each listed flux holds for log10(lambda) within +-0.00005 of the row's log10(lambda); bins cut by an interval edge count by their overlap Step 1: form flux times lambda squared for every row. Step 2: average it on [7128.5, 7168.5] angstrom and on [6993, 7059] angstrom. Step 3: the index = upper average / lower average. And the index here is 1.0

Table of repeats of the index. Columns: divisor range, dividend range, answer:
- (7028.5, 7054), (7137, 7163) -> 1.01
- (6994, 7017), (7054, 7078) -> 1.04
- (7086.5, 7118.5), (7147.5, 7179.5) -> 1.01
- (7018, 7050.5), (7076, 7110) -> 1.02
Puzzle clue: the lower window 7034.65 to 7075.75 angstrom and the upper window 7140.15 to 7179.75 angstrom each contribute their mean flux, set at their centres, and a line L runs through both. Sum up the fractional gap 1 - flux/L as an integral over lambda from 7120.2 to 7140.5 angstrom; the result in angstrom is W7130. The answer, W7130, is 0.1 angstrom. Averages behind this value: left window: 9.06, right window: 8.9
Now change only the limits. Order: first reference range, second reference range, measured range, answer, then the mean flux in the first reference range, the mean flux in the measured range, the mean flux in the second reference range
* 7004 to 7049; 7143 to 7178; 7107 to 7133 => 0.2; 9.02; 8.88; 8.9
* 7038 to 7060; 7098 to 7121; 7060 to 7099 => 0.2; 9.14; 9.01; 9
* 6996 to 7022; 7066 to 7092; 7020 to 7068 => -0.8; 8.83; 9.08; 9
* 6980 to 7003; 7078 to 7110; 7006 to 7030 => 0.2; 9.03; 8.97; 9.04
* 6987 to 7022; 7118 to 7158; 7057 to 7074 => -0.1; 8.91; 8.97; 8.91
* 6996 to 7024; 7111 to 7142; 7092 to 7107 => -0.3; 8.85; 9.1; 8.92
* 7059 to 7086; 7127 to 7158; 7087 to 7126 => 0.0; 9.03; 8.97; 8.92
